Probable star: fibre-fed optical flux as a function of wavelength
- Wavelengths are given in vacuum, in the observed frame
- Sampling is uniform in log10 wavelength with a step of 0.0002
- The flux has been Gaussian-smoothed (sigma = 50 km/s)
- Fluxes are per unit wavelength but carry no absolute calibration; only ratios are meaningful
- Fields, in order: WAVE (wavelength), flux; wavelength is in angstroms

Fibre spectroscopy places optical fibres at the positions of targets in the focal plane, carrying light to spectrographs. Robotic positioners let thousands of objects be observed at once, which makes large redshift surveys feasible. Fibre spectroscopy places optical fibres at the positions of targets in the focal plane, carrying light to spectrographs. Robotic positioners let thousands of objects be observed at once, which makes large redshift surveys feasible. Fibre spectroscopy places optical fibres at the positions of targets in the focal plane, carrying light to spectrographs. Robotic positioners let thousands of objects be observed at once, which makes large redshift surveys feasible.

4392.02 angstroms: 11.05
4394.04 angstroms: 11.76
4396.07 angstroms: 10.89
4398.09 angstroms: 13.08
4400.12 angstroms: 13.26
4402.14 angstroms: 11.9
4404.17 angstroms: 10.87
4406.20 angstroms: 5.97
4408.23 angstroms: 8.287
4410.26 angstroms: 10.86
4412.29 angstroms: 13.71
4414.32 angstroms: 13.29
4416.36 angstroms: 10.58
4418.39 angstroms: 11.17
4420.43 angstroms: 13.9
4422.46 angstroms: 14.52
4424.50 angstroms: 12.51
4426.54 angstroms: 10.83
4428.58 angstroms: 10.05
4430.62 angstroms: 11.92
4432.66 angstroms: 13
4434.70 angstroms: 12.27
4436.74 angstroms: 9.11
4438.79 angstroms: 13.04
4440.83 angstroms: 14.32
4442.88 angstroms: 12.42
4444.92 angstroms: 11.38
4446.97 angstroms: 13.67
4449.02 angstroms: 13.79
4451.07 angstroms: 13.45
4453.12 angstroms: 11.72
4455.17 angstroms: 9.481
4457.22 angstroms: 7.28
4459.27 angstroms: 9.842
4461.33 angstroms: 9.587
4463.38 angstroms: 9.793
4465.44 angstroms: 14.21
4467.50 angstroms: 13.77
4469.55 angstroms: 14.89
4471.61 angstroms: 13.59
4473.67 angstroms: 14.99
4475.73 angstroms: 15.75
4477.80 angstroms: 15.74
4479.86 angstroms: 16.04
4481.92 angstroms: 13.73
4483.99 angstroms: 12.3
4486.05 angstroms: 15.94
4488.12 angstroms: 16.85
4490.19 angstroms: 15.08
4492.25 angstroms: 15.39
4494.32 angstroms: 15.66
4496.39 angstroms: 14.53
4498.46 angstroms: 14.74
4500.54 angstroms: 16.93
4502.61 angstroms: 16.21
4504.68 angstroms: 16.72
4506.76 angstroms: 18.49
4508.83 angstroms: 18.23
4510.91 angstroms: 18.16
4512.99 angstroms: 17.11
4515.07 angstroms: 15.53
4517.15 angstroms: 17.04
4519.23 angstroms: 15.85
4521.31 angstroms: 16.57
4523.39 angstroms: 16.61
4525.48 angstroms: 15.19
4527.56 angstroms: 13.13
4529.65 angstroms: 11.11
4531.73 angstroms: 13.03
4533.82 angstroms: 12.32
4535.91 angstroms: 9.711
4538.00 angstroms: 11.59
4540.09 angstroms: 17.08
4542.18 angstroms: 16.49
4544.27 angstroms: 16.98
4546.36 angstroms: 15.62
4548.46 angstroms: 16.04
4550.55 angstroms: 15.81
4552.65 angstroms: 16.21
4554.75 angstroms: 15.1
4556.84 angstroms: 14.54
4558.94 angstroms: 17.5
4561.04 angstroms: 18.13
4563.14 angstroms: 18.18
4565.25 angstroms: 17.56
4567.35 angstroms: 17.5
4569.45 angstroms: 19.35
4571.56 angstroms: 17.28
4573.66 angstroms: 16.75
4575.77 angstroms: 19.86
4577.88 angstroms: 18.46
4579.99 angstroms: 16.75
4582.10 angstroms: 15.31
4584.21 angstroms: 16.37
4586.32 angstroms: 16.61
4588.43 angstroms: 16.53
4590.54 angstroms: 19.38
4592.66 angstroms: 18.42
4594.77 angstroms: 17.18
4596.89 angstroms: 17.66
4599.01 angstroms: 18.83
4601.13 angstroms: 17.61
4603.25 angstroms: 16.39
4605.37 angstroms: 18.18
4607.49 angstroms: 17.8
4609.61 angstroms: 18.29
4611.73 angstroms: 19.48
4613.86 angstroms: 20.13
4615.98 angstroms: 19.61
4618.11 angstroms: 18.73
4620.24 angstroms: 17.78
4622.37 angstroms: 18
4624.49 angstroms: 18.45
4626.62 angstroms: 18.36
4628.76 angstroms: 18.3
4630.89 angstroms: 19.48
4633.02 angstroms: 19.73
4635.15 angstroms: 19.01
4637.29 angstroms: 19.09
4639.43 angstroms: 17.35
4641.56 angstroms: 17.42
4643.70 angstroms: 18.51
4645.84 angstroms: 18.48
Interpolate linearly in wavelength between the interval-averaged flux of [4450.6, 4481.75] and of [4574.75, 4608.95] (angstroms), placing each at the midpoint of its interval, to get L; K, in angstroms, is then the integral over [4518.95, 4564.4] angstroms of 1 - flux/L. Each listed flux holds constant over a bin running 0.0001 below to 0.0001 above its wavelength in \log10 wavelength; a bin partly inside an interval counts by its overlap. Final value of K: 1.5 angstroms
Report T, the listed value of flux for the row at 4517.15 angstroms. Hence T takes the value 17.04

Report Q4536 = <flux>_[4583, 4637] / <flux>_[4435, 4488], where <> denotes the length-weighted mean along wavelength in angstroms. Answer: 1.42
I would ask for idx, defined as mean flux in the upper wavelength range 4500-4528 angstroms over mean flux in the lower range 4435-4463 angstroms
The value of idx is 1.45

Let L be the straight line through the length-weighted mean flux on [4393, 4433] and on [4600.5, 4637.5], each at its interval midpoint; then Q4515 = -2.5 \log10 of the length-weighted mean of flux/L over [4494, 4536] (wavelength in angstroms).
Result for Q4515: -0.03 mag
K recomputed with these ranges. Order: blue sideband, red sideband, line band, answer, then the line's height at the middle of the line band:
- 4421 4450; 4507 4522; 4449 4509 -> 3.6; 14.9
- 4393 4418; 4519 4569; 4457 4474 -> 1.2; 13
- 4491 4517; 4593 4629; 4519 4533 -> 2.0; 16.9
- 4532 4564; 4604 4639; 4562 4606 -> -1.7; 17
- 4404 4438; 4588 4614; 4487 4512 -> -3.7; 14.3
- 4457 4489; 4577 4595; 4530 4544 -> 2.0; 15.6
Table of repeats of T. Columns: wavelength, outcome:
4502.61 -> 16.21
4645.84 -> 18.48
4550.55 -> 15.81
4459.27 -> 9.842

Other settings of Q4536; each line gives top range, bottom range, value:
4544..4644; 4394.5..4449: 1.50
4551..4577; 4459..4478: 1.31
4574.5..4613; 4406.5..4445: 1.50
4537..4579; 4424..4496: 1.30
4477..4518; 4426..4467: 1.38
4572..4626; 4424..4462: 1.55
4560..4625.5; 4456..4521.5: 1.21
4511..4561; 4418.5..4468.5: 1.28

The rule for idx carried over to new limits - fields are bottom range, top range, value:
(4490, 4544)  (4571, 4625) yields 1.17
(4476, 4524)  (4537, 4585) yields 1.04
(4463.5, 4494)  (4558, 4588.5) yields 1.19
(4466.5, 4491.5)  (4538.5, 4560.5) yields 1.08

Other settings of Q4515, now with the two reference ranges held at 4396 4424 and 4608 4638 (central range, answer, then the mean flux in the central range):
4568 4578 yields -0.07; 18.3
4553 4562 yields 0.02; 16.3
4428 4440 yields 0.07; 11.7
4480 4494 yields -0.06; 15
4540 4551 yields -0.01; 16.3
